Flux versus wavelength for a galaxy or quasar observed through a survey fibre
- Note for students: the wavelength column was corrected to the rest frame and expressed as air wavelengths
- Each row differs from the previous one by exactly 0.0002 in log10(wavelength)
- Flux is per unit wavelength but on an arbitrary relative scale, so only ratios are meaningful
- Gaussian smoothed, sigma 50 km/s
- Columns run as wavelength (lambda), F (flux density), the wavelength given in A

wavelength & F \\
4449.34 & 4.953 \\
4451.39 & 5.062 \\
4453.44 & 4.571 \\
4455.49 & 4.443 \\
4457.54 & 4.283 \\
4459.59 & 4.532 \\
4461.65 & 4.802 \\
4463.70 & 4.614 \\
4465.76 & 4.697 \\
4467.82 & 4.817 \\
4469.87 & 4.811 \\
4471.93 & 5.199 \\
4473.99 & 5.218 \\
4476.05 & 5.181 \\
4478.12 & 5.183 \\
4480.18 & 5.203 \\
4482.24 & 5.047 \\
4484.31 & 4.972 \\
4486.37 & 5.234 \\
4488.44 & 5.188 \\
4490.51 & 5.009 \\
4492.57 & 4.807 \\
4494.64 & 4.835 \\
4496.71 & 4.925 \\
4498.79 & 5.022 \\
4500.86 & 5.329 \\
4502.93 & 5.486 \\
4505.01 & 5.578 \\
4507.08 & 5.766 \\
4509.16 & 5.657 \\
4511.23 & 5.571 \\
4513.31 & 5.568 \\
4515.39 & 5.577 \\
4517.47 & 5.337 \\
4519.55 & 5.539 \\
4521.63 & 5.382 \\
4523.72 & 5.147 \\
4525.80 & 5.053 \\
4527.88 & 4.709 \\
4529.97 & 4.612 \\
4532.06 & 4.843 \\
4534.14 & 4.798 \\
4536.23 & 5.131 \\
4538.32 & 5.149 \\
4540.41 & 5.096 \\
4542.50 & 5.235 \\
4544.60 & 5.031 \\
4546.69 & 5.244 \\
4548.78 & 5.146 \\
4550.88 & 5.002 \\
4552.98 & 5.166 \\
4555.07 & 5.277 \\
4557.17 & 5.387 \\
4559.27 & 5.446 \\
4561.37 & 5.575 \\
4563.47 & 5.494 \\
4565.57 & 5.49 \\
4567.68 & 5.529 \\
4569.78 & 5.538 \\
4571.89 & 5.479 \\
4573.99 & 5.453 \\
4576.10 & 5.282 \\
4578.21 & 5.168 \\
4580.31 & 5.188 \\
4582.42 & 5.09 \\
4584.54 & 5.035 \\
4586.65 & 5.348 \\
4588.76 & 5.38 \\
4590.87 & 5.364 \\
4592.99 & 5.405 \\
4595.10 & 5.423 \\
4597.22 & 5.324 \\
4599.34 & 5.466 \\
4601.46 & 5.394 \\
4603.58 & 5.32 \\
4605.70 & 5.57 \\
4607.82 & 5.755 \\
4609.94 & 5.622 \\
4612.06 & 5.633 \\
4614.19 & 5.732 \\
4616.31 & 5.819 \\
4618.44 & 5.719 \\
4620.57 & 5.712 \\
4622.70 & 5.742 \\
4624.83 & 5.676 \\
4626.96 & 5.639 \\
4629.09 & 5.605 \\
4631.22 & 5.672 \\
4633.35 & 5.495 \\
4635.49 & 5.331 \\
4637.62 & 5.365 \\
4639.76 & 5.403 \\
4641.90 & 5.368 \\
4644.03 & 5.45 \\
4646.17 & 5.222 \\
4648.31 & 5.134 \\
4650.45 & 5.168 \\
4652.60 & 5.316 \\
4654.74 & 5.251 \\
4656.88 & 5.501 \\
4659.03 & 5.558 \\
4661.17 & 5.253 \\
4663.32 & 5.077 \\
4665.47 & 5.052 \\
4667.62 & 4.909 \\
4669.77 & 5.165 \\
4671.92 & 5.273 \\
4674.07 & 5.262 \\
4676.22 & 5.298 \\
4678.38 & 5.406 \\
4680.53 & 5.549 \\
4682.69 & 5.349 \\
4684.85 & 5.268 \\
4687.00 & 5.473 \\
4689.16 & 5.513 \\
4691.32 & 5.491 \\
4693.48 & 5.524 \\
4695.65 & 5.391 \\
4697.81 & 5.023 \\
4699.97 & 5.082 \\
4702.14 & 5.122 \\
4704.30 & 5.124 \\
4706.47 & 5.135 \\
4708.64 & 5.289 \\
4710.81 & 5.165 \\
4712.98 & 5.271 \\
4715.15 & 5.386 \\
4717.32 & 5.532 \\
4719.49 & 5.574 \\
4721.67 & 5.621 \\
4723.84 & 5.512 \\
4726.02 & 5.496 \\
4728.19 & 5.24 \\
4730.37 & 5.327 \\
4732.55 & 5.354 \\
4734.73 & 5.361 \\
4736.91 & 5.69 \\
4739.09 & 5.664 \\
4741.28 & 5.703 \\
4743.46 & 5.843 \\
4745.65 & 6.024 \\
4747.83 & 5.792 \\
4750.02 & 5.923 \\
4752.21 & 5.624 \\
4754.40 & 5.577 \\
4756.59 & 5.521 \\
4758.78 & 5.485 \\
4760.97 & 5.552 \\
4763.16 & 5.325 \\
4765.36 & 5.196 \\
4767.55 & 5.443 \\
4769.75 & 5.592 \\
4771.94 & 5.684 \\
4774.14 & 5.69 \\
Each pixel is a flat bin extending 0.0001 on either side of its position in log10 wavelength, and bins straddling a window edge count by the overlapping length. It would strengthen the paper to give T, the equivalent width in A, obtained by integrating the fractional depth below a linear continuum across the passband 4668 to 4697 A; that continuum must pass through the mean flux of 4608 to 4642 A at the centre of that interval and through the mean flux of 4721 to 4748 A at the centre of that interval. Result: 1.17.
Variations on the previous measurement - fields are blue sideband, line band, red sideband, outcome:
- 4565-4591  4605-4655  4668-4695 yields -1.6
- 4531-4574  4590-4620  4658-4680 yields -1.7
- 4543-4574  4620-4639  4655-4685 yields -1.0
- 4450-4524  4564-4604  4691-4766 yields -0.8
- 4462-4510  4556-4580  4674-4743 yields -1.0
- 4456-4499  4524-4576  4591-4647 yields 0.3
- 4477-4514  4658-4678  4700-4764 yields 0.8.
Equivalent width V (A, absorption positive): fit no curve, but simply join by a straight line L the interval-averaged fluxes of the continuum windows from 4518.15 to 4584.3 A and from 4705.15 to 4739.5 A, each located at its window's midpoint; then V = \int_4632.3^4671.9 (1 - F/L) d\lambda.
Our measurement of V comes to 0.4 A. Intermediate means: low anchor 5.21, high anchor 5.41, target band 5.28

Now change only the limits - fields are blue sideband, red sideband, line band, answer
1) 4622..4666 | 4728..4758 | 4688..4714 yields 1.3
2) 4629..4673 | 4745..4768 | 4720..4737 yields 0.2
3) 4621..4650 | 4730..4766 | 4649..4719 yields 3.0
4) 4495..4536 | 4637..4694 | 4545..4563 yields 0.0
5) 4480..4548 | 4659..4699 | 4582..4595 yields -0.1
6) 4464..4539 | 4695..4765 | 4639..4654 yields 0.2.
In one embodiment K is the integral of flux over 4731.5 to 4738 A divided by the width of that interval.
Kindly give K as 5.47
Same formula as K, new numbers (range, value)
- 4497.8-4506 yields 5.35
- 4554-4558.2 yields 5.34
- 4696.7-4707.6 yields 5.1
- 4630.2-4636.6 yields 5.5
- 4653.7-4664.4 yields 5.33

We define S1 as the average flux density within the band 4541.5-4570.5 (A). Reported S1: 5.32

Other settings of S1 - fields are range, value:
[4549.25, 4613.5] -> 5.39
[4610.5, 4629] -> 5.7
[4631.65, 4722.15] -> 5.31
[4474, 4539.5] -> 5.19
